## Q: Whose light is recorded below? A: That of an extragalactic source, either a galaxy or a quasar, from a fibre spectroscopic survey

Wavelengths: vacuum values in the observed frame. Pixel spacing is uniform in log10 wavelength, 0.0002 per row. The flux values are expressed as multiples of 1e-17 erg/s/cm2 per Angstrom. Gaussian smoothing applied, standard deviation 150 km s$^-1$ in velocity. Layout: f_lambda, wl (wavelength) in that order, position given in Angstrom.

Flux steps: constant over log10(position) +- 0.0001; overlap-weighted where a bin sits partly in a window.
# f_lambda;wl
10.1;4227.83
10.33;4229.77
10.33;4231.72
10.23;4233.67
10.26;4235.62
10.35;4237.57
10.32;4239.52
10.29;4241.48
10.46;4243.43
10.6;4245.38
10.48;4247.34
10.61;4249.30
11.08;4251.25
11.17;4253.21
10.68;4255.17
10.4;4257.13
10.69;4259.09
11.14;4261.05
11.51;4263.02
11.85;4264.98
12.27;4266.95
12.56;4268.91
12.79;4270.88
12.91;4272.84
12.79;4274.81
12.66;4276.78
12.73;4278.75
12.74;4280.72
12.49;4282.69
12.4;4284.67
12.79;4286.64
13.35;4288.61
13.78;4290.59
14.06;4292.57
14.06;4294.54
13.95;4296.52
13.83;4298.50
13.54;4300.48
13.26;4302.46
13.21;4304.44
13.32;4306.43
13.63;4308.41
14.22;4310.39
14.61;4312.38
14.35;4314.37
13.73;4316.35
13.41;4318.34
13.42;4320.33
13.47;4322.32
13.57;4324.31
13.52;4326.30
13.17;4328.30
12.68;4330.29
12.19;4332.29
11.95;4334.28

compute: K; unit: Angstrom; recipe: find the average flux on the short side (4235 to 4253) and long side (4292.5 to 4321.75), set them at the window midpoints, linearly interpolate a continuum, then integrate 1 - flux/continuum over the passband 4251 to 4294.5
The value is -1.0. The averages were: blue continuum 10.5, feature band 12.3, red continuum 13.8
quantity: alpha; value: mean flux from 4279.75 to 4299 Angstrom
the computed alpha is 13.3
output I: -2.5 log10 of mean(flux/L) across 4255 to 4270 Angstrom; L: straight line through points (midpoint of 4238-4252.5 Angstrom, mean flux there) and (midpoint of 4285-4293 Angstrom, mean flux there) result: 0.022 mag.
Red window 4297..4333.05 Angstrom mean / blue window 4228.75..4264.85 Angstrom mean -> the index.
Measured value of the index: 1.27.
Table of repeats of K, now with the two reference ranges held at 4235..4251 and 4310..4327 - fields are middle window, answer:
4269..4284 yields -1.0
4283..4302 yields -1.3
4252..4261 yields 0.2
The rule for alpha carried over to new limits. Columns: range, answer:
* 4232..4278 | 11.2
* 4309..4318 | 14.1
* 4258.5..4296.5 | 12.7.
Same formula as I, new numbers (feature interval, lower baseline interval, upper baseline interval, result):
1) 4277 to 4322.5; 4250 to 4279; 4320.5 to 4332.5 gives -0.075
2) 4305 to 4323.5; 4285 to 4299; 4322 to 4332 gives -0.035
